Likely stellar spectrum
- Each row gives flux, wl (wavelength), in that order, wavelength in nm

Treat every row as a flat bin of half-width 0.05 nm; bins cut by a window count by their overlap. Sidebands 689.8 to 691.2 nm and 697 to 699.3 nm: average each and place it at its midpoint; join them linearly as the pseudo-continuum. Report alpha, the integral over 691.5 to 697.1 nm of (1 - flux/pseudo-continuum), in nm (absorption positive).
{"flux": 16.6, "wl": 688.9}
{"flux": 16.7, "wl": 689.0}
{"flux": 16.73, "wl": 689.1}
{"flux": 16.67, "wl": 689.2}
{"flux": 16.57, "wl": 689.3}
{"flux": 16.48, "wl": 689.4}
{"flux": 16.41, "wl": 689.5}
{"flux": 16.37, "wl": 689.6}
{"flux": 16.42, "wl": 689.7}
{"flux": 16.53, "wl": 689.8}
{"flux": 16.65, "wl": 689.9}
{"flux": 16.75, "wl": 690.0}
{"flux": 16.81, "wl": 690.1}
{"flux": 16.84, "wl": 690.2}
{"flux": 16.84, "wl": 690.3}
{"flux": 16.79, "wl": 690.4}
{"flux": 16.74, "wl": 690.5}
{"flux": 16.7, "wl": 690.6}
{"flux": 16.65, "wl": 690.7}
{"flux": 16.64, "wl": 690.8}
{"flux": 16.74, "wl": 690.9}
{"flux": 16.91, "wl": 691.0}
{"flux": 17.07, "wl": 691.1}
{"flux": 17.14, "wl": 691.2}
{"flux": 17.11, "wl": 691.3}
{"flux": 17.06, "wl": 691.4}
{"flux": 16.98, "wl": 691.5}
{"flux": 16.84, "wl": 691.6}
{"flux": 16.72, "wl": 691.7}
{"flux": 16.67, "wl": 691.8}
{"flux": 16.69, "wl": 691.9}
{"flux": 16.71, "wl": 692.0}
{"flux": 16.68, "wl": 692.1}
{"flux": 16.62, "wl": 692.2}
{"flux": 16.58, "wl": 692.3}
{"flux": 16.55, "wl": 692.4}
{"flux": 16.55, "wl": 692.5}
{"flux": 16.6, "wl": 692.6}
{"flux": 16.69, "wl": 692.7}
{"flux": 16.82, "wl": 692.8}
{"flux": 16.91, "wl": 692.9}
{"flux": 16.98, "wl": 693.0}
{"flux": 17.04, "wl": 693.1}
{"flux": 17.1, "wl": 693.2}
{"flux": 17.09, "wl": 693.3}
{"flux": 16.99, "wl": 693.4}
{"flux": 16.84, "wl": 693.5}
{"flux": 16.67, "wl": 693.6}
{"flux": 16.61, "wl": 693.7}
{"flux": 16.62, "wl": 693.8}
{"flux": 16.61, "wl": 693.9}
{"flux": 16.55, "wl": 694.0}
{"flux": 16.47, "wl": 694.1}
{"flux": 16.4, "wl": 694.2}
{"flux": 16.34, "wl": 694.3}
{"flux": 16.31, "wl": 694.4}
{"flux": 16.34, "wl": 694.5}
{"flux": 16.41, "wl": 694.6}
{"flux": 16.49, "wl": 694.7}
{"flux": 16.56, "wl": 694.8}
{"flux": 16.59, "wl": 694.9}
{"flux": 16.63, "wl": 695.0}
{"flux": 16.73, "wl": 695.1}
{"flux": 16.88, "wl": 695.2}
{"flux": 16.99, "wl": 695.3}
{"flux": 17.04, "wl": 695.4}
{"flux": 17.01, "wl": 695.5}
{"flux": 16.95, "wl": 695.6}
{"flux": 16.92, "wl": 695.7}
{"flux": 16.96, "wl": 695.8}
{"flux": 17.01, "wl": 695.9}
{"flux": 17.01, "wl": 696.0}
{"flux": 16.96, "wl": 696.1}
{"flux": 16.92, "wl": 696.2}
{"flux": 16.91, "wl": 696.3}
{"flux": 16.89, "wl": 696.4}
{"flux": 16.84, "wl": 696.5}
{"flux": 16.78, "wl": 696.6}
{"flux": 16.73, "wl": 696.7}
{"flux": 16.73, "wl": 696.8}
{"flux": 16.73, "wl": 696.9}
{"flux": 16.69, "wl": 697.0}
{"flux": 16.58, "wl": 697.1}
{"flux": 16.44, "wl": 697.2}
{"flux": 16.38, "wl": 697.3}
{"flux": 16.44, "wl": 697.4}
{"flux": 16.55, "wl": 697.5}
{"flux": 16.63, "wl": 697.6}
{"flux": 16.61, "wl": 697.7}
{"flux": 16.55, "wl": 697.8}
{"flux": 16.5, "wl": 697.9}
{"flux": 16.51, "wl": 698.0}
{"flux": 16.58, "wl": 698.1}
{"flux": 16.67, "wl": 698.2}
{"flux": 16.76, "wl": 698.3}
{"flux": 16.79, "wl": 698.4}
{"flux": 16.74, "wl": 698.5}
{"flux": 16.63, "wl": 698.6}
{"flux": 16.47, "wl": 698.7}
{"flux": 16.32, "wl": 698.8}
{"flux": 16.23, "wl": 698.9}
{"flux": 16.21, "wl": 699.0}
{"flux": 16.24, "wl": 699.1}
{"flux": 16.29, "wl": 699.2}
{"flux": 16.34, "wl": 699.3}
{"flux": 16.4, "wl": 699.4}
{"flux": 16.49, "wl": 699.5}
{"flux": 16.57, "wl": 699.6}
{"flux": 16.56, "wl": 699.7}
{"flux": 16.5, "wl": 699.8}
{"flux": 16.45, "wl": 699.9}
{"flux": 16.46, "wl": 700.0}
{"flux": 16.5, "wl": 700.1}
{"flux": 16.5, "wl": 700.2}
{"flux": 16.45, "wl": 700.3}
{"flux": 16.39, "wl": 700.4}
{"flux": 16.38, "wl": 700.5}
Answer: -0.03 nm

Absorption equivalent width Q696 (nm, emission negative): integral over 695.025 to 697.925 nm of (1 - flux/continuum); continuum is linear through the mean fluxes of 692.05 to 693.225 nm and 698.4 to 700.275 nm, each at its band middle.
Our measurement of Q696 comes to -0.034 nm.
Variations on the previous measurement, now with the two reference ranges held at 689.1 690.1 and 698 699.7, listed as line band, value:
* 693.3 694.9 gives -0.004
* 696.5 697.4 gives -0.007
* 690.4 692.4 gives -0.030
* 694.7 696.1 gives -0.029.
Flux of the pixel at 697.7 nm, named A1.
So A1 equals 16.61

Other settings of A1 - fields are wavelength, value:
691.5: 16.98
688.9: 16.6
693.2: 17.1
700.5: 16.38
